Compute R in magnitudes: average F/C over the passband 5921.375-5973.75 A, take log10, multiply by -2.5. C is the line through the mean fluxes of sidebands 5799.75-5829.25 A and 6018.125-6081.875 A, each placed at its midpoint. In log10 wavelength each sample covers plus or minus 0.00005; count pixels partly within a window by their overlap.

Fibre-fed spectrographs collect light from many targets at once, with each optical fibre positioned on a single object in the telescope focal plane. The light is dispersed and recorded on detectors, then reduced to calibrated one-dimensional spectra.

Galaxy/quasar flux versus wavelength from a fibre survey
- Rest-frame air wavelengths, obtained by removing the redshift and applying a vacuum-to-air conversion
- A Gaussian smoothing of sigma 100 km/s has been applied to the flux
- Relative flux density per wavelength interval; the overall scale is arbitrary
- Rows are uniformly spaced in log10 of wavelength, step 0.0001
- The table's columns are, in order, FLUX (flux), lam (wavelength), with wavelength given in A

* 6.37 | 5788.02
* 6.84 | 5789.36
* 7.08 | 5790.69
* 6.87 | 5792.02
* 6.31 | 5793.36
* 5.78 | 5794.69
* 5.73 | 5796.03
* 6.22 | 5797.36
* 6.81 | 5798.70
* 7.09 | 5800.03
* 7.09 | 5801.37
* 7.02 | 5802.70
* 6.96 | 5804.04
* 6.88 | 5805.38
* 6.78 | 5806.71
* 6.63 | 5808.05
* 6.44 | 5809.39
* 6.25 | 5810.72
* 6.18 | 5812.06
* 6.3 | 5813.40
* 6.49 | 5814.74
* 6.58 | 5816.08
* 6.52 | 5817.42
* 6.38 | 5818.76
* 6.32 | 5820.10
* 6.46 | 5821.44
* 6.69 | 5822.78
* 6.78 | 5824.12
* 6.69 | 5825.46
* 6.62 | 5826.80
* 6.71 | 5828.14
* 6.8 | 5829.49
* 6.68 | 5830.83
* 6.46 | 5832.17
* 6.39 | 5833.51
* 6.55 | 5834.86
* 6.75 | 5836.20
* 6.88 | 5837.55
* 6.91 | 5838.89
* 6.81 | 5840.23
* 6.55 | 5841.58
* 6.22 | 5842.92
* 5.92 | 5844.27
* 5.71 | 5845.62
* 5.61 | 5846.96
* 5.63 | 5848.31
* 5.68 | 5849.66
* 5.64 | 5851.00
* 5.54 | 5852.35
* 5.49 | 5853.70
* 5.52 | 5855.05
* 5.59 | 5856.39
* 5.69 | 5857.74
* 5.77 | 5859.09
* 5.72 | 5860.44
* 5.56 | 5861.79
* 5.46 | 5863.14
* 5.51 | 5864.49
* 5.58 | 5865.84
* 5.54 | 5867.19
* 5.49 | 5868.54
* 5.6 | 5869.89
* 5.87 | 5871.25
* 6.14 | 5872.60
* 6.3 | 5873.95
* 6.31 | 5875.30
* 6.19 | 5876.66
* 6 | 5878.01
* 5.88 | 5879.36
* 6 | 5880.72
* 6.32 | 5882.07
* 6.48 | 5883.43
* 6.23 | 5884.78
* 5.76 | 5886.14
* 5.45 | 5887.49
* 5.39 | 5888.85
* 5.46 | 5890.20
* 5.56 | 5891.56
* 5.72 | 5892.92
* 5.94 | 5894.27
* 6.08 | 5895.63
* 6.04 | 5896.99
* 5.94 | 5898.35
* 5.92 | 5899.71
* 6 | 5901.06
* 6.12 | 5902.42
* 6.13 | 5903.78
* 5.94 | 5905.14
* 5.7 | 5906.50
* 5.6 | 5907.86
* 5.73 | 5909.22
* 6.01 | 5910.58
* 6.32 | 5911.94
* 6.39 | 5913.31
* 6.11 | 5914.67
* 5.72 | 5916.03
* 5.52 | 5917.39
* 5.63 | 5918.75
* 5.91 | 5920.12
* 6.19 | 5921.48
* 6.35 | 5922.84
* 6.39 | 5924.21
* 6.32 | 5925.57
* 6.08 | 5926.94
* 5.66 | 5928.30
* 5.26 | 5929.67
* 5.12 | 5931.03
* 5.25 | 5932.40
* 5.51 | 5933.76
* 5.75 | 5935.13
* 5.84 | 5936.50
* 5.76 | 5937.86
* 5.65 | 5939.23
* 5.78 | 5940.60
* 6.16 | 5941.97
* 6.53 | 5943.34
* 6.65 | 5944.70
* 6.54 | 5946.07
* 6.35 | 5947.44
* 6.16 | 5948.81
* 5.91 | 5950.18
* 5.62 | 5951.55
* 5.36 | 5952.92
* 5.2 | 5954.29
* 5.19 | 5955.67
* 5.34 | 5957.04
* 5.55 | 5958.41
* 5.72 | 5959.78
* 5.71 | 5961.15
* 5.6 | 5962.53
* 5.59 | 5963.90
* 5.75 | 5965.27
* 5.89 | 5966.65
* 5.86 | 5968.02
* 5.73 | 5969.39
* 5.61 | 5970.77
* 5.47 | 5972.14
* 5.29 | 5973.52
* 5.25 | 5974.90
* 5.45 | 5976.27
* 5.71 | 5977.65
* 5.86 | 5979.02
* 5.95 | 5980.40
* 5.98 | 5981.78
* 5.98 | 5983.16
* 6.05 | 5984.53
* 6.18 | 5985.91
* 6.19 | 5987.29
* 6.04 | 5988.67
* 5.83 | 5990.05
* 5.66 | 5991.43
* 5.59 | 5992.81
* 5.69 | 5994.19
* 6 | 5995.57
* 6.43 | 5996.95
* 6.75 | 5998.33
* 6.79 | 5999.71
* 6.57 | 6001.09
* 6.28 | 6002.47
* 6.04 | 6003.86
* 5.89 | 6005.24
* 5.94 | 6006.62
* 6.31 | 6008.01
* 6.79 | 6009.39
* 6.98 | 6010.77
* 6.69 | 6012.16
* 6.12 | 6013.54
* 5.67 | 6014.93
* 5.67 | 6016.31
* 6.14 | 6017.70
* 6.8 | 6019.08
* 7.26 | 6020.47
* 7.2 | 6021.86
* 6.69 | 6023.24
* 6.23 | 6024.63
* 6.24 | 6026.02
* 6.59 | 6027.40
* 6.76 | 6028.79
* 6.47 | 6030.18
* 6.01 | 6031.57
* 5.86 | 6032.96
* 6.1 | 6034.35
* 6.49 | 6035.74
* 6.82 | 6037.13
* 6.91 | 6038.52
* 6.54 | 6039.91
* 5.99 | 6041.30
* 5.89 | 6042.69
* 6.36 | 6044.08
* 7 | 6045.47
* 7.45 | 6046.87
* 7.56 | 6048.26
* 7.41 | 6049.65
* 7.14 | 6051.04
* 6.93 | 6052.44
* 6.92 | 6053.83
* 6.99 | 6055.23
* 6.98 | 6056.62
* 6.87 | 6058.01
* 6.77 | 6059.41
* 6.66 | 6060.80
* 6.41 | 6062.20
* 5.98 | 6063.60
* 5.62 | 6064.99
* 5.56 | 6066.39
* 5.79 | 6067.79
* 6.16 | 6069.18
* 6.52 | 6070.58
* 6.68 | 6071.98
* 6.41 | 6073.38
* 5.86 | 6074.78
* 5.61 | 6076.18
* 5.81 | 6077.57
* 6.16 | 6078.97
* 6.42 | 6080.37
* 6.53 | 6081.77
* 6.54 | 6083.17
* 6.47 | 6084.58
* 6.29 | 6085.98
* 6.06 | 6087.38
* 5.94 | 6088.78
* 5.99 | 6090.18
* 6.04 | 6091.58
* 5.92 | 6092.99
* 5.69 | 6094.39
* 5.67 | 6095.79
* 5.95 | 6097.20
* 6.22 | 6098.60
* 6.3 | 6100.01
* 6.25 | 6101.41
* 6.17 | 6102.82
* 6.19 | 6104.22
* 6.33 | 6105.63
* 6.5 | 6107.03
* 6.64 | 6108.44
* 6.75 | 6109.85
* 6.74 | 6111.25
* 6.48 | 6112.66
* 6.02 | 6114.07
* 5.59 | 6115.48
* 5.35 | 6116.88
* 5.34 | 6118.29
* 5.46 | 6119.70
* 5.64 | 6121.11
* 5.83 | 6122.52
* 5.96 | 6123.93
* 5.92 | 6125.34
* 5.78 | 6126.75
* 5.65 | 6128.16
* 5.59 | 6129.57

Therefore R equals 0.14 mag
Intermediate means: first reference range 6.63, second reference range 6.51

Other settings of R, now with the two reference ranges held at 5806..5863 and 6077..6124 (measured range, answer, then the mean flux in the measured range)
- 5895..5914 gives 0.039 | 5.99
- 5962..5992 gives 0.072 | 5.77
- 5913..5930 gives 0.041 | 5.97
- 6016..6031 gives -0.073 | 6.57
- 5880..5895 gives 0.068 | 5.85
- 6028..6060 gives -0.097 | 6.7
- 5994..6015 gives -0.033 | 6.34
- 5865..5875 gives 0.077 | 5.81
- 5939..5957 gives 0.049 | 5.91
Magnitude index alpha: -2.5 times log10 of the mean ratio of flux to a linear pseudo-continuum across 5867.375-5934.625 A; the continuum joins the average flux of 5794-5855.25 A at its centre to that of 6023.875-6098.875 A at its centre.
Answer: 0.09 mag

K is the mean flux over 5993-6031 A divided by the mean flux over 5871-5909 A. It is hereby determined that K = 1.08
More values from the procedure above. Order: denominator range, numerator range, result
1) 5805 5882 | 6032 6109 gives 1.03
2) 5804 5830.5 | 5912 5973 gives 0.89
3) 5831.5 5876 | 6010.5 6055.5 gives 1.11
